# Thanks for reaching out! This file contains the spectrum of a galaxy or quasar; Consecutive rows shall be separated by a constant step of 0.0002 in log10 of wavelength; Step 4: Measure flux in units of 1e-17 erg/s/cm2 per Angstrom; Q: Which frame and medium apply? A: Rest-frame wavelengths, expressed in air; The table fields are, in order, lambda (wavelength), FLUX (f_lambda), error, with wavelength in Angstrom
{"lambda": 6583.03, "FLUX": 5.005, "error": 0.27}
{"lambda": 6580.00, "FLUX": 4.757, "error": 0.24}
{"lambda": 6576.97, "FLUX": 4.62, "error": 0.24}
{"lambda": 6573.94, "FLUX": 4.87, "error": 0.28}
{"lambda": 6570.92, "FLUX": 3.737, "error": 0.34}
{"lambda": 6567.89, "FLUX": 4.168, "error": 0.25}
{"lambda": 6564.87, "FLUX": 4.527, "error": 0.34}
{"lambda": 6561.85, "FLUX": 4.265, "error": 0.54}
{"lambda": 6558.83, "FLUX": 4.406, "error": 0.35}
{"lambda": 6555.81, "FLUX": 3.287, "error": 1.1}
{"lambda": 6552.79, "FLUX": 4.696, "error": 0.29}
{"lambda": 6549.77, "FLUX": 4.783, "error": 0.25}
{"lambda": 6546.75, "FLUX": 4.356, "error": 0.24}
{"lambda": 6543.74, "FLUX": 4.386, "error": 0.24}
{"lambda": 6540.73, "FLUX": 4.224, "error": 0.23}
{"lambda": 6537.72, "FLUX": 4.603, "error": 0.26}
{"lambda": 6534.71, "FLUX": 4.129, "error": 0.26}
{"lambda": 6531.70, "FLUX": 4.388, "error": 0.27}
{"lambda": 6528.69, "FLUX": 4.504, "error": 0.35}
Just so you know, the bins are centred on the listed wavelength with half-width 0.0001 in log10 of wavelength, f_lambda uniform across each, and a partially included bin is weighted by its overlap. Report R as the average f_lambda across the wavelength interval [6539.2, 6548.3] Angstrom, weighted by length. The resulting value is 4.33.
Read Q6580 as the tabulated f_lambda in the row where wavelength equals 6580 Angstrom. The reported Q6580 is 4.757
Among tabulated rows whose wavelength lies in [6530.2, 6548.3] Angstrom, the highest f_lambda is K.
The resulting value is 4.603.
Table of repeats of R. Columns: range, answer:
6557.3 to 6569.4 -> 4.34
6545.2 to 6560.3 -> 4.3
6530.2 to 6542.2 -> 4.34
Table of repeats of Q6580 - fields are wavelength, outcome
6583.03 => 5.005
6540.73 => 4.224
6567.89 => 4.168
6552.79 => 4.696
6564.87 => 4.527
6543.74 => 4.386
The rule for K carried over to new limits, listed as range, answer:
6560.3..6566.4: 4.527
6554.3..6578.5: 4.87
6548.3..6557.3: 4.783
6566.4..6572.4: 4.168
